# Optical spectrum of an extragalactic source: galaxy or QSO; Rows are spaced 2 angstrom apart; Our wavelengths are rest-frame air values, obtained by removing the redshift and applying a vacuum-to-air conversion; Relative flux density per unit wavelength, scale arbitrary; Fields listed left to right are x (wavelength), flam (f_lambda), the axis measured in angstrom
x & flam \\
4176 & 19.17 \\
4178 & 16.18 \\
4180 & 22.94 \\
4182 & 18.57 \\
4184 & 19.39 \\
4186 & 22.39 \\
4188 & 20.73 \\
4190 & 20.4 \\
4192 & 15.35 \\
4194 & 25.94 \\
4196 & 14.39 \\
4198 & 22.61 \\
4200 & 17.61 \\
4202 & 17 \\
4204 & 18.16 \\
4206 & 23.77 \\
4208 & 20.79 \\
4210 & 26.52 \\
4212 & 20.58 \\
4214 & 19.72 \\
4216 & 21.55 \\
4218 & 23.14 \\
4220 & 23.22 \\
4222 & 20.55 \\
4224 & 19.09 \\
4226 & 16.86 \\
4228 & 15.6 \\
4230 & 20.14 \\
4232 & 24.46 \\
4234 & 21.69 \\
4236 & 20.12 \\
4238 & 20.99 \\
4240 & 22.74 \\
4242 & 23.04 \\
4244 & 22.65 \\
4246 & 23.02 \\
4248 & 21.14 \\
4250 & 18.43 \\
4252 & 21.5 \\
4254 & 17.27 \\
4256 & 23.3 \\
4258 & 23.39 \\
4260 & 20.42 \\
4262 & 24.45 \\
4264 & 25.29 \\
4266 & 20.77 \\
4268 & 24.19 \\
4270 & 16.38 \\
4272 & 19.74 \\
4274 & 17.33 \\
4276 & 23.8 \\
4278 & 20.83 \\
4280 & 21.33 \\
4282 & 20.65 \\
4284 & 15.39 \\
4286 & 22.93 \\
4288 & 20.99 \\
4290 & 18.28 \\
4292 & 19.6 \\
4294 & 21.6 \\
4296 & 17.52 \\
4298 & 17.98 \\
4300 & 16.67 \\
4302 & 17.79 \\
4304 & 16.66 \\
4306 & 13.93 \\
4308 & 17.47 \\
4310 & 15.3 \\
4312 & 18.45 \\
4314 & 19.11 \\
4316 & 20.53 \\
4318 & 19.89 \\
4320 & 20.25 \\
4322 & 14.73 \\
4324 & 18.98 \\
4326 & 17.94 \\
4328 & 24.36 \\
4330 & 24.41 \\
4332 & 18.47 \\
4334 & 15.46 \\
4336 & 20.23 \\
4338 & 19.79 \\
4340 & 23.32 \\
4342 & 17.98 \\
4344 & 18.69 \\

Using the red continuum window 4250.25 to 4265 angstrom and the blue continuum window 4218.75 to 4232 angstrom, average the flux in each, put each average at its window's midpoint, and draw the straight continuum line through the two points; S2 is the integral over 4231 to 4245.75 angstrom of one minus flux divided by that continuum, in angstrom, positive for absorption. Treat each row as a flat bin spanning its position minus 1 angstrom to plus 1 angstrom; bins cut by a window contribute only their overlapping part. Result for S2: -1.2 angstrom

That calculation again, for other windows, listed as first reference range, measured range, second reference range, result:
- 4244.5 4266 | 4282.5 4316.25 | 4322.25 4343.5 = 4.03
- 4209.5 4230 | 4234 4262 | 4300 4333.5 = -2.20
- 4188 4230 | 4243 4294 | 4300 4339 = -4.31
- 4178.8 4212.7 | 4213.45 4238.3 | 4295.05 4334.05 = -0.84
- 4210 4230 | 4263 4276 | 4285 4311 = -1.27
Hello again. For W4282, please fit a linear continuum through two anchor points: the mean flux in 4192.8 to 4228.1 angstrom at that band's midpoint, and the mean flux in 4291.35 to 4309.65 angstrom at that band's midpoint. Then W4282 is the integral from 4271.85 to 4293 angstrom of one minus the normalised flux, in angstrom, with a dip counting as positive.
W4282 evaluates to -2.3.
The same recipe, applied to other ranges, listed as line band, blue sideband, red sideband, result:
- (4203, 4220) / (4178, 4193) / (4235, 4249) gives -0.91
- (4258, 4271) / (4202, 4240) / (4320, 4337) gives -1.12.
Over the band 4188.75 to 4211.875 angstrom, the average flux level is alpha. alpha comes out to 20.2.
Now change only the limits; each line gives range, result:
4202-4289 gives 21.1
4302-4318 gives 17.5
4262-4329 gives 19.4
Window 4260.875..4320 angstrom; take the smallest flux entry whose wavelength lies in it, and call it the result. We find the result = 13.93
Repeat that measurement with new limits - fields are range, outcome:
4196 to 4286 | 14.39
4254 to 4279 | 16.38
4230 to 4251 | 18.43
